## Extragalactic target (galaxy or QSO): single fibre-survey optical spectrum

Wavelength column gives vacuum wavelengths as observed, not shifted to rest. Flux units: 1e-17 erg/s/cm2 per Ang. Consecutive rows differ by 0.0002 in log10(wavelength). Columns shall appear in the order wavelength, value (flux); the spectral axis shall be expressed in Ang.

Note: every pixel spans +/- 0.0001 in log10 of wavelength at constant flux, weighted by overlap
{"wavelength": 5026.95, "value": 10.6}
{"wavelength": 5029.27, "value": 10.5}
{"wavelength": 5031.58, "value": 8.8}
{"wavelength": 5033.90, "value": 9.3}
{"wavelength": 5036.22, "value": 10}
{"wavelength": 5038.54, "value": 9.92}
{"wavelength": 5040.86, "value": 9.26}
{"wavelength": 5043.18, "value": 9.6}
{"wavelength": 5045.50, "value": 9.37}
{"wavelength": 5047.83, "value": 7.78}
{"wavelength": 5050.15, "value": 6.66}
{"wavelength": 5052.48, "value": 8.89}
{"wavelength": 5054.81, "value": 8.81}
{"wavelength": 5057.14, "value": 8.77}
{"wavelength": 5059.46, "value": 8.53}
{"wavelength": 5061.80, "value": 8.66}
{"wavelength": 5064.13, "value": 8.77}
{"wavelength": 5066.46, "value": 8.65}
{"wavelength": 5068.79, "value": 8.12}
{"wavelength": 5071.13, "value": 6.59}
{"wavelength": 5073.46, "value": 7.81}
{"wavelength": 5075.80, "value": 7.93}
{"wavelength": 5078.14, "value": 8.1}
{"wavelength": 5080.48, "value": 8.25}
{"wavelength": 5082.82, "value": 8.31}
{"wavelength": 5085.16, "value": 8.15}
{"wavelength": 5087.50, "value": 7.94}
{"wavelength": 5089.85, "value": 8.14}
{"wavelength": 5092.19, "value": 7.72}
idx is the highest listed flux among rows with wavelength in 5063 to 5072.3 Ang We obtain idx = 8.77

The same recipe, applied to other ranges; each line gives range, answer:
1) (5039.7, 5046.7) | 9.6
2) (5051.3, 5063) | 8.89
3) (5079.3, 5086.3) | 8.31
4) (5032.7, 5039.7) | 10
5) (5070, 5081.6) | 8.25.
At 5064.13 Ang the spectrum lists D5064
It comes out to 8.77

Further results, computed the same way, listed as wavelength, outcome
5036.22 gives 10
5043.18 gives 9.6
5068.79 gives 8.12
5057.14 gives 8.77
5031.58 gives 8.8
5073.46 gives 7.81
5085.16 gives 8.15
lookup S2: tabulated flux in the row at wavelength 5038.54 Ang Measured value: 9.92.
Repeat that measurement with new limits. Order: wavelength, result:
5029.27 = 10.5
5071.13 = 6.59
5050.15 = 6.66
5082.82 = 8.31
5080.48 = 8.25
